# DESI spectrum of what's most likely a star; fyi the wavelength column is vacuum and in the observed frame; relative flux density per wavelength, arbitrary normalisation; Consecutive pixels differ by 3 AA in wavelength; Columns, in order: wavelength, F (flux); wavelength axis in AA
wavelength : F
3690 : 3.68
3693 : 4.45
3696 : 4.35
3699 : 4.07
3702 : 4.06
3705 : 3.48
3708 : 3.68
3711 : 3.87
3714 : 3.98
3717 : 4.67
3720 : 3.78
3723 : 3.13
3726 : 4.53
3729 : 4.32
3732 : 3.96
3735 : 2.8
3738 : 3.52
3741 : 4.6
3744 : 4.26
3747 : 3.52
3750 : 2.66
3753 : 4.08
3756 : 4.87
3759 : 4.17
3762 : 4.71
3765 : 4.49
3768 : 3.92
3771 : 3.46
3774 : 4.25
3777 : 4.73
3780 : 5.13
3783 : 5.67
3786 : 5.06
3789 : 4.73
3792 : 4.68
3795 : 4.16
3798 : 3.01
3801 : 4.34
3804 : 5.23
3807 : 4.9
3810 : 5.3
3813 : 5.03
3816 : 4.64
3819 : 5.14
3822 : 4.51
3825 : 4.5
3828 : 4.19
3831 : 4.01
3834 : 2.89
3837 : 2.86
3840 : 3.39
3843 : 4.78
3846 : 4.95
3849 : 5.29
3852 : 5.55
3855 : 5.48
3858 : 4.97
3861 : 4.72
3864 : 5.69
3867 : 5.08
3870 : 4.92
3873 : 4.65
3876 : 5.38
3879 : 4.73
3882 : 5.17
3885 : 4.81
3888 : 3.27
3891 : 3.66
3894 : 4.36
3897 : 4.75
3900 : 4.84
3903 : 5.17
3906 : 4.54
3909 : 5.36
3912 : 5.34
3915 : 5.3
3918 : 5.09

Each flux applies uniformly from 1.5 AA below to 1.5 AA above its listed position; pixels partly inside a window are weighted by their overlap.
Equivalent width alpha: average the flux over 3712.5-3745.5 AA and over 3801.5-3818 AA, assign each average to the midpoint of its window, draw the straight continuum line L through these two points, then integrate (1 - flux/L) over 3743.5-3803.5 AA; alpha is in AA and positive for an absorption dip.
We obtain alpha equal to 2.8 AA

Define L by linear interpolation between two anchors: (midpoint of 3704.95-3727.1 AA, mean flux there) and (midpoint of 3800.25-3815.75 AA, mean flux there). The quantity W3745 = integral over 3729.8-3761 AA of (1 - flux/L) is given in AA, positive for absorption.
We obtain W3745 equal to 2.8 AA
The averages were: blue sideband 3.91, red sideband 4.96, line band 3.87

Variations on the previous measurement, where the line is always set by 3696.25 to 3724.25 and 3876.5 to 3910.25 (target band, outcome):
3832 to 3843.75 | 2.6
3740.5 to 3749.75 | 0.3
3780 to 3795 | -2.7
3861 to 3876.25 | -1.9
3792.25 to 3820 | -2.3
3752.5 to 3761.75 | -0.9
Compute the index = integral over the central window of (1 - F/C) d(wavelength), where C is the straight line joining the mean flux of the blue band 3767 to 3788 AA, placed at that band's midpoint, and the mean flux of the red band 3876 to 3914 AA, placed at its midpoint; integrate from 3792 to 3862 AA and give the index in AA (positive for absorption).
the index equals 2.1 AA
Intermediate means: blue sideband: 4.62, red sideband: 4.7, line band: 4.52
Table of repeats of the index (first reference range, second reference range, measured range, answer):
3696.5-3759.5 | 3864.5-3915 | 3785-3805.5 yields -0.8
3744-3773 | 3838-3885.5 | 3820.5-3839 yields 3.3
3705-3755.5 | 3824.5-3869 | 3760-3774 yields -0.3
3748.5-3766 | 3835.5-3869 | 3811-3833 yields 0.2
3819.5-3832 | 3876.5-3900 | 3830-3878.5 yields -2.7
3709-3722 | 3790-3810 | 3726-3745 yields 0.8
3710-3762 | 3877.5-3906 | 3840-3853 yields -1.7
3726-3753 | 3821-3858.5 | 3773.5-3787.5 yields -3.4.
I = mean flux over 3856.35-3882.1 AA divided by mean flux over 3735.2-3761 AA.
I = 1.28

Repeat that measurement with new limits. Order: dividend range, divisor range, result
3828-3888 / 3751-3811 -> 1.03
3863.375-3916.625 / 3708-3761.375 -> 1.23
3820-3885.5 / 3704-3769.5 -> 1.18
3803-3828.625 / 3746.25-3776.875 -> 1.19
